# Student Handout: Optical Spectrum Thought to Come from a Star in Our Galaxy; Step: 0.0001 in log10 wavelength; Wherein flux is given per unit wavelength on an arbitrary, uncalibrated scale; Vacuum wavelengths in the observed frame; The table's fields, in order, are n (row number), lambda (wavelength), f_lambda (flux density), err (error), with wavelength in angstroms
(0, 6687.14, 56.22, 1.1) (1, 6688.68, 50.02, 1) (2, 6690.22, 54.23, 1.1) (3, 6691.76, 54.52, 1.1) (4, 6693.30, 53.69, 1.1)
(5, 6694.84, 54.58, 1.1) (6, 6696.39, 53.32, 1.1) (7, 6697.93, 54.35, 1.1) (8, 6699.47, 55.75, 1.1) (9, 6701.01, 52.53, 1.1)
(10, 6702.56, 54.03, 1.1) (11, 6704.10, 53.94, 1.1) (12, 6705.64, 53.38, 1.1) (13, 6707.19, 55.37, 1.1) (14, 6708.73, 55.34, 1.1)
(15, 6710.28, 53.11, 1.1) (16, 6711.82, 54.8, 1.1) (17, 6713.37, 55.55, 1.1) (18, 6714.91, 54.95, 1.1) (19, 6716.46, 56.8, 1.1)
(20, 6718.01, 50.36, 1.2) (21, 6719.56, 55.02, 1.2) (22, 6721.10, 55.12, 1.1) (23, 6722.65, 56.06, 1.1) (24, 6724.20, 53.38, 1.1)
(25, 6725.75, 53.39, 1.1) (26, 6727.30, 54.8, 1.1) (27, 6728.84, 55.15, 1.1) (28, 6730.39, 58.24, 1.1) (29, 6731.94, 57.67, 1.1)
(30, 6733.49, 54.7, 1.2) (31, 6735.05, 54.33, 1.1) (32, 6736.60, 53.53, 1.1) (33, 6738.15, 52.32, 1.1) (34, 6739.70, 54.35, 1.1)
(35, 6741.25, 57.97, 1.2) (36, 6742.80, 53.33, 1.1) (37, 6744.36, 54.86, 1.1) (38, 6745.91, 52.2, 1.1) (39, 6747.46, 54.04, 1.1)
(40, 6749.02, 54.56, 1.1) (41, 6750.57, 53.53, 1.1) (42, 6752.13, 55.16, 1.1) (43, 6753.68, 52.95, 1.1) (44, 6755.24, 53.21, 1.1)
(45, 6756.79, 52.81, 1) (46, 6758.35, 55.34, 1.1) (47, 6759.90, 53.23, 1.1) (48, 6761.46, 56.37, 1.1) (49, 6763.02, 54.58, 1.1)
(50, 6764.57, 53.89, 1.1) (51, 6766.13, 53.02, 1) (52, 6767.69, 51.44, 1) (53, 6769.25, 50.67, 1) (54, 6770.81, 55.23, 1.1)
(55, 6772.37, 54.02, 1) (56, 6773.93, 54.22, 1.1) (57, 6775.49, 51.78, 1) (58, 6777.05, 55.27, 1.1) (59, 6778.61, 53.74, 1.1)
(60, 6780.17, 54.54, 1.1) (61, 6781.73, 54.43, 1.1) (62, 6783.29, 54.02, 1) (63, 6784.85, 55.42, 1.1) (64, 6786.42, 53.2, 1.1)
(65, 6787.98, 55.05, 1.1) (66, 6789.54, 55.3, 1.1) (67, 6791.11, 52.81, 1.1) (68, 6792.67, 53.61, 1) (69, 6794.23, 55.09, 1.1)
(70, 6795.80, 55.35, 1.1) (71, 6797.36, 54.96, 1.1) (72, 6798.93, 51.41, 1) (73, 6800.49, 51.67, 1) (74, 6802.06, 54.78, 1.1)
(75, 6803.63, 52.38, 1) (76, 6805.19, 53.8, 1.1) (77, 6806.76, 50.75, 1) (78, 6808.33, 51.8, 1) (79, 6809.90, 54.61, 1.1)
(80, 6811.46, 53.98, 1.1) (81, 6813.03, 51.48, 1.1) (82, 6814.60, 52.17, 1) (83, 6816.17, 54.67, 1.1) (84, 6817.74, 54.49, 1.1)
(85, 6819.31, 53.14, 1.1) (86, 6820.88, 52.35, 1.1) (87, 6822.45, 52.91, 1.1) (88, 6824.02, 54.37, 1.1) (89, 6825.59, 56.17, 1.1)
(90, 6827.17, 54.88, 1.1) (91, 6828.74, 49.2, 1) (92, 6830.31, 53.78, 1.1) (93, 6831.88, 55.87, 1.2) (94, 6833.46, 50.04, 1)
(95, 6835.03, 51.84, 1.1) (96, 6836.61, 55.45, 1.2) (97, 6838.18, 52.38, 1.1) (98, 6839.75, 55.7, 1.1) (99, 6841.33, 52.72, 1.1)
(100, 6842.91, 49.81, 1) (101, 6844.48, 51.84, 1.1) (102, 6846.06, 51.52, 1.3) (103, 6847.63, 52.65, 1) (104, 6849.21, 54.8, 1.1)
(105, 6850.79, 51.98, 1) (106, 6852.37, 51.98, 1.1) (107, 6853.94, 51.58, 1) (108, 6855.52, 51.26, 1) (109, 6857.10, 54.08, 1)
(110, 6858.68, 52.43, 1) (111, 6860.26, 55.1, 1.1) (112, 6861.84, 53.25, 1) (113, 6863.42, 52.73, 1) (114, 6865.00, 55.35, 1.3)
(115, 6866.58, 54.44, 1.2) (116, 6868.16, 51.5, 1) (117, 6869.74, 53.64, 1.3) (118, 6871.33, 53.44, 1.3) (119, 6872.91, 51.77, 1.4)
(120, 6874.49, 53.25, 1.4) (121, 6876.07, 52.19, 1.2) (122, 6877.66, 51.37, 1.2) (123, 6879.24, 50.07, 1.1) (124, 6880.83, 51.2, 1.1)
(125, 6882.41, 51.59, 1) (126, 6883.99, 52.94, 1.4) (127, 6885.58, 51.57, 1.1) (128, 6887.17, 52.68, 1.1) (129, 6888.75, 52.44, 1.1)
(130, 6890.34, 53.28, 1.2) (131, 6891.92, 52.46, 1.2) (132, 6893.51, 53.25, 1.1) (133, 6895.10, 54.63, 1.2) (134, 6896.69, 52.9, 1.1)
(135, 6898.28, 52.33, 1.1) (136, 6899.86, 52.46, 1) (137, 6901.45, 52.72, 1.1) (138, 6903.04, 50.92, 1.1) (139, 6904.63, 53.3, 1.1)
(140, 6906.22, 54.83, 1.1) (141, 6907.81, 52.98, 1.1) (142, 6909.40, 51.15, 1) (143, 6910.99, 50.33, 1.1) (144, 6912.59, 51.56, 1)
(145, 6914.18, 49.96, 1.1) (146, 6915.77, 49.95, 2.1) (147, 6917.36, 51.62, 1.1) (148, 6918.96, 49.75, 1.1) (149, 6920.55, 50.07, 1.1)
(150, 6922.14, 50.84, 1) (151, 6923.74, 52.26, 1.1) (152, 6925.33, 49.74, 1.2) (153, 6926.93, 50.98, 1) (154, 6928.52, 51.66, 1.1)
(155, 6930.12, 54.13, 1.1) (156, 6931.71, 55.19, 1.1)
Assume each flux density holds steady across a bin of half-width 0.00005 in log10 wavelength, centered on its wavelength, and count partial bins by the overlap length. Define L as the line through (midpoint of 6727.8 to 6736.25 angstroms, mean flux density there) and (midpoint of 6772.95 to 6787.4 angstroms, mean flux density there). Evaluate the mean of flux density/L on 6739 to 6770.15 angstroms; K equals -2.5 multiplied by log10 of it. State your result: 0.023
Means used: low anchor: 55.9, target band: 53.9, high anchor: 54.1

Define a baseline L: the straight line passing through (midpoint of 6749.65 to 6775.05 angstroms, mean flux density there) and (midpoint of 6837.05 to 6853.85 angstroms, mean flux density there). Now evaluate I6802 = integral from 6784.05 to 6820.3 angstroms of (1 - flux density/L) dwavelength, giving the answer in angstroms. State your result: -0.3 angstroms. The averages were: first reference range 53.7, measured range 53.6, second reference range 52.6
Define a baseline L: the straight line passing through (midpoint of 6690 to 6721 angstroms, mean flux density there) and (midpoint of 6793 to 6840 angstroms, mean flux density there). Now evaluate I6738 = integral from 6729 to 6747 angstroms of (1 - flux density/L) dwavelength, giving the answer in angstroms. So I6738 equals -0.3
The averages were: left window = 54.3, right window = 53.4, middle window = 54.9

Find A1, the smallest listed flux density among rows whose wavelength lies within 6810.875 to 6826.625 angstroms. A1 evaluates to 51.48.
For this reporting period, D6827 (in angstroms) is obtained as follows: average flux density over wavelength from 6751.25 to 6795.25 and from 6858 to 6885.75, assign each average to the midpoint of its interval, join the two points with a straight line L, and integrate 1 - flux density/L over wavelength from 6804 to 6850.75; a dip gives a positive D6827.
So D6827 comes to 0.2 angstroms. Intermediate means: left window 53.9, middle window 53.1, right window 52.7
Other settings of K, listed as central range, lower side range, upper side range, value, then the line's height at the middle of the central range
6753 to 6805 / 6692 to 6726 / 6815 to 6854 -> -0.004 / 53.6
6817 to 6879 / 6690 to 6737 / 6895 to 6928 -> -0.008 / 52.6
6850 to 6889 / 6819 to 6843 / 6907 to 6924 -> -0.008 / 52.2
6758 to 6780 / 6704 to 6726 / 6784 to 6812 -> 0.004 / 53.9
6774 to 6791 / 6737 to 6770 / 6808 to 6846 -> -0.014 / 53.5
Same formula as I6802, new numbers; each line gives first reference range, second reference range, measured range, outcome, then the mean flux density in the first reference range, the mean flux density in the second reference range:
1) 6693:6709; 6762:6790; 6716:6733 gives -0.3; 54.2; 53.9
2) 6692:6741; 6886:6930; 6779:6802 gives -0.2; 54.5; 51.9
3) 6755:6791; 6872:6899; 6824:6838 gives -0.1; 53.9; 52.4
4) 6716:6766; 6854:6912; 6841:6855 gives 0.3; 54.4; 52.6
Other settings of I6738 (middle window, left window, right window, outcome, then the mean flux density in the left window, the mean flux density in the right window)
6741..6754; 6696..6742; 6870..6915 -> 0.02 angstroms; 54.7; 52.3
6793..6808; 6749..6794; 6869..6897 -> 0.06 angstroms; 53.9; 52.5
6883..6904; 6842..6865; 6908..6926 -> -0.50 angstroms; 52.6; 50.7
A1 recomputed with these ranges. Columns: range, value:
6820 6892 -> 49.2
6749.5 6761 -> 52.81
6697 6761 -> 50.36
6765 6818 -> 50.67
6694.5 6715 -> 52.53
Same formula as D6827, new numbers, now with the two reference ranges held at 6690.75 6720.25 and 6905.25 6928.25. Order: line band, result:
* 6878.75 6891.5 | -0.1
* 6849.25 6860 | -0.1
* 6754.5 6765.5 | -0.1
